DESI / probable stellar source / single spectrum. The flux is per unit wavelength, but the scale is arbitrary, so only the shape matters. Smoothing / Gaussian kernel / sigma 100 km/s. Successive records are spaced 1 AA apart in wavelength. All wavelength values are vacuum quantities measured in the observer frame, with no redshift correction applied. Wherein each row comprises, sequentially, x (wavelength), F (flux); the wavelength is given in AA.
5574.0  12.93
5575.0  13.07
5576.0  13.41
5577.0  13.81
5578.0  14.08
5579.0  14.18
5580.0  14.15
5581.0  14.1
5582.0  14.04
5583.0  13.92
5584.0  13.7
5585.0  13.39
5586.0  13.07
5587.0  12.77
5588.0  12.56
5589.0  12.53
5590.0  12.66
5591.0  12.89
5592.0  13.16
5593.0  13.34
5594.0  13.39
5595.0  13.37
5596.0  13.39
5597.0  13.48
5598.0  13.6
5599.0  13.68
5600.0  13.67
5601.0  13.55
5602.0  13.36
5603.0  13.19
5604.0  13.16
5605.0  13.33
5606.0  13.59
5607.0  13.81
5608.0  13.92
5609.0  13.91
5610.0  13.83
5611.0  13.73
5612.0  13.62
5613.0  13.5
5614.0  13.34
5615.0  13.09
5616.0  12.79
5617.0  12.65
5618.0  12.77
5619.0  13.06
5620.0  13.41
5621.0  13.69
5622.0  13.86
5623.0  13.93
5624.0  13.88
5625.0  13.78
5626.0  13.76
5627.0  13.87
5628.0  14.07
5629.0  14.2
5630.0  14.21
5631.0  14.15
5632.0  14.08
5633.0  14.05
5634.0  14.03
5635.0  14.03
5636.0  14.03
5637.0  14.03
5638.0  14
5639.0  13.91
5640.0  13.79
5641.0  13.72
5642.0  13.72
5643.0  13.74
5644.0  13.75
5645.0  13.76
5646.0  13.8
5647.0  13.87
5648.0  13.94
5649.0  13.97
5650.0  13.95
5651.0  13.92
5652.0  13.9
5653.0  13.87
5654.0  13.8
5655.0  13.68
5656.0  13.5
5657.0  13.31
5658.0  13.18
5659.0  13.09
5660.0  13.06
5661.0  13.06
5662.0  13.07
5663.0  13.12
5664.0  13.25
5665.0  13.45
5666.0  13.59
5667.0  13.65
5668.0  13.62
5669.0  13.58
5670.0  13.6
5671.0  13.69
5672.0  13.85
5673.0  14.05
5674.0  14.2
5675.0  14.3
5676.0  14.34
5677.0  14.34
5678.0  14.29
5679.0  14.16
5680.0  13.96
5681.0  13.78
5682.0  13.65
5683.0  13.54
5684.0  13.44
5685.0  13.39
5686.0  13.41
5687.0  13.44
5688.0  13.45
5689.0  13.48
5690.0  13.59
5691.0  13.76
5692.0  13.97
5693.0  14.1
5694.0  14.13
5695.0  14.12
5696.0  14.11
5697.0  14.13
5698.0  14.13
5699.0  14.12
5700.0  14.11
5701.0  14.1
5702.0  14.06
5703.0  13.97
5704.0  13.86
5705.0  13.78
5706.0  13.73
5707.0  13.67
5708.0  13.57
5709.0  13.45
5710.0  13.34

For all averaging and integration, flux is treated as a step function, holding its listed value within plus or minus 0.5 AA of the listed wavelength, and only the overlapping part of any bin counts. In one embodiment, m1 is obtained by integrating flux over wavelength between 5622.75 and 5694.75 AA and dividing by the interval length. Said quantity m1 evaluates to 13.8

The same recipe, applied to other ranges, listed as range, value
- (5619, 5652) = 13.9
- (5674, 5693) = 13.8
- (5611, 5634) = 13.6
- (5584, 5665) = 13.5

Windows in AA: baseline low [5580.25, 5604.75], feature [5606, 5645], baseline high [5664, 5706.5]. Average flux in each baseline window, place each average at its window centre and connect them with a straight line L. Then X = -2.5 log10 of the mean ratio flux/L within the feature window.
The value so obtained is -0.02 mag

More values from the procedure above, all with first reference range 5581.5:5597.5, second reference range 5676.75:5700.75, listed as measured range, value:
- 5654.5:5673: 0.02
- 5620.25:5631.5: -0.04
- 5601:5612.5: -0.02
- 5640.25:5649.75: -0.02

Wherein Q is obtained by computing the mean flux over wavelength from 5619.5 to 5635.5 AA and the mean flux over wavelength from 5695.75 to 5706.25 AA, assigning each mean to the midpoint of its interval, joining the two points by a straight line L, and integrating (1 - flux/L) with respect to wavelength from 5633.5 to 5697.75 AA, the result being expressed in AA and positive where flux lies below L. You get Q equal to 1.0 AA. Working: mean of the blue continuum 13.9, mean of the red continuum 14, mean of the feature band 13.8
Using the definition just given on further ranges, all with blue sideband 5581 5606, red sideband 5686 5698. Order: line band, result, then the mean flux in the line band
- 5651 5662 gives 0.2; 13.4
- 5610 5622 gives 0.1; 13.3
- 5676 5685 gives -0.1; 13.9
